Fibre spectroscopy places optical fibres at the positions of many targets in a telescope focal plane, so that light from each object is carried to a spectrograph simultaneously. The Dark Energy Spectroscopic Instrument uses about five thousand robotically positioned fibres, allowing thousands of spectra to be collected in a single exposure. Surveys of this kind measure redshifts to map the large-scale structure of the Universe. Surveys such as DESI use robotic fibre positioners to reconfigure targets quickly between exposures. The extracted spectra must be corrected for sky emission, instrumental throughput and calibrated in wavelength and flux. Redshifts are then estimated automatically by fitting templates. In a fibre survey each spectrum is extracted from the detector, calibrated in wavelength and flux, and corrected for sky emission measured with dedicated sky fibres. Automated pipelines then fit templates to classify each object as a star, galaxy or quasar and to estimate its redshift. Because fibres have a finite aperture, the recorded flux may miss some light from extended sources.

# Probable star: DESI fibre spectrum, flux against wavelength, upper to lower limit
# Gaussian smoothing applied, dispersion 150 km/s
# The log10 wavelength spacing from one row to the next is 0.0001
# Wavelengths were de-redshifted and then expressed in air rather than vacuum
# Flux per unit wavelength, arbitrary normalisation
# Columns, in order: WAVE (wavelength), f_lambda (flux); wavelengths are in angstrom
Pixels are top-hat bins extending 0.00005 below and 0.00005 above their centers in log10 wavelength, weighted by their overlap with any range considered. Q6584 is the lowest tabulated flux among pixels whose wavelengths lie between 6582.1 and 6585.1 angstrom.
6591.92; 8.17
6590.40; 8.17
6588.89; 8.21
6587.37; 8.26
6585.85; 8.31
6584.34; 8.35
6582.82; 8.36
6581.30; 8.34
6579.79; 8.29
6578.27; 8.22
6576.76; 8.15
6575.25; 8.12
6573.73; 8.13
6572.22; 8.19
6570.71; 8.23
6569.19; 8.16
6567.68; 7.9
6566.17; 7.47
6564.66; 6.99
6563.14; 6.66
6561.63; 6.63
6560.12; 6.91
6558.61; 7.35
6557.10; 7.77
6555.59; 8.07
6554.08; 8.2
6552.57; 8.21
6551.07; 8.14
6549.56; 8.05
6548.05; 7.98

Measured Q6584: 8.35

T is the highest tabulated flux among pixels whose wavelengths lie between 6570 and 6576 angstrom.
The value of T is 8.23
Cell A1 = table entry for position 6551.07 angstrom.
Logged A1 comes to 8.14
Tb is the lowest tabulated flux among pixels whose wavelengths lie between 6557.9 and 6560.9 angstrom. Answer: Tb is 6.91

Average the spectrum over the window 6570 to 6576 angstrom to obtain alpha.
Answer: 8.17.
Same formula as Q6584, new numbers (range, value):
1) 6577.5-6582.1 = 8.22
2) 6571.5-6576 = 8.12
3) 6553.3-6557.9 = 7.77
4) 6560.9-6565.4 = 6.63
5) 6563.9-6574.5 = 6.99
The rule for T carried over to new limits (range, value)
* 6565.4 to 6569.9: 8.16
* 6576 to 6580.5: 8.29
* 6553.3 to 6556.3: 8.2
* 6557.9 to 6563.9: 7.35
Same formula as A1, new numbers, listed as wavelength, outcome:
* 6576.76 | 8.15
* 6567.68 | 7.9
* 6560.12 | 6.91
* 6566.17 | 7.47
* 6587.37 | 8.26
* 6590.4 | 8.17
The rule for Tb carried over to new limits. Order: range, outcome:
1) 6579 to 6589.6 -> 8.21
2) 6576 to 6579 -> 8.15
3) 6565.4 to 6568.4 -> 7.47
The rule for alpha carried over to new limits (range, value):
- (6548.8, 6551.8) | 8.08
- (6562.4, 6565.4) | 6.81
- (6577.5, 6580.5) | 8.25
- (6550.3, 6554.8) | 8.19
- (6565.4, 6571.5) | 7.94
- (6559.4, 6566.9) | 6.93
